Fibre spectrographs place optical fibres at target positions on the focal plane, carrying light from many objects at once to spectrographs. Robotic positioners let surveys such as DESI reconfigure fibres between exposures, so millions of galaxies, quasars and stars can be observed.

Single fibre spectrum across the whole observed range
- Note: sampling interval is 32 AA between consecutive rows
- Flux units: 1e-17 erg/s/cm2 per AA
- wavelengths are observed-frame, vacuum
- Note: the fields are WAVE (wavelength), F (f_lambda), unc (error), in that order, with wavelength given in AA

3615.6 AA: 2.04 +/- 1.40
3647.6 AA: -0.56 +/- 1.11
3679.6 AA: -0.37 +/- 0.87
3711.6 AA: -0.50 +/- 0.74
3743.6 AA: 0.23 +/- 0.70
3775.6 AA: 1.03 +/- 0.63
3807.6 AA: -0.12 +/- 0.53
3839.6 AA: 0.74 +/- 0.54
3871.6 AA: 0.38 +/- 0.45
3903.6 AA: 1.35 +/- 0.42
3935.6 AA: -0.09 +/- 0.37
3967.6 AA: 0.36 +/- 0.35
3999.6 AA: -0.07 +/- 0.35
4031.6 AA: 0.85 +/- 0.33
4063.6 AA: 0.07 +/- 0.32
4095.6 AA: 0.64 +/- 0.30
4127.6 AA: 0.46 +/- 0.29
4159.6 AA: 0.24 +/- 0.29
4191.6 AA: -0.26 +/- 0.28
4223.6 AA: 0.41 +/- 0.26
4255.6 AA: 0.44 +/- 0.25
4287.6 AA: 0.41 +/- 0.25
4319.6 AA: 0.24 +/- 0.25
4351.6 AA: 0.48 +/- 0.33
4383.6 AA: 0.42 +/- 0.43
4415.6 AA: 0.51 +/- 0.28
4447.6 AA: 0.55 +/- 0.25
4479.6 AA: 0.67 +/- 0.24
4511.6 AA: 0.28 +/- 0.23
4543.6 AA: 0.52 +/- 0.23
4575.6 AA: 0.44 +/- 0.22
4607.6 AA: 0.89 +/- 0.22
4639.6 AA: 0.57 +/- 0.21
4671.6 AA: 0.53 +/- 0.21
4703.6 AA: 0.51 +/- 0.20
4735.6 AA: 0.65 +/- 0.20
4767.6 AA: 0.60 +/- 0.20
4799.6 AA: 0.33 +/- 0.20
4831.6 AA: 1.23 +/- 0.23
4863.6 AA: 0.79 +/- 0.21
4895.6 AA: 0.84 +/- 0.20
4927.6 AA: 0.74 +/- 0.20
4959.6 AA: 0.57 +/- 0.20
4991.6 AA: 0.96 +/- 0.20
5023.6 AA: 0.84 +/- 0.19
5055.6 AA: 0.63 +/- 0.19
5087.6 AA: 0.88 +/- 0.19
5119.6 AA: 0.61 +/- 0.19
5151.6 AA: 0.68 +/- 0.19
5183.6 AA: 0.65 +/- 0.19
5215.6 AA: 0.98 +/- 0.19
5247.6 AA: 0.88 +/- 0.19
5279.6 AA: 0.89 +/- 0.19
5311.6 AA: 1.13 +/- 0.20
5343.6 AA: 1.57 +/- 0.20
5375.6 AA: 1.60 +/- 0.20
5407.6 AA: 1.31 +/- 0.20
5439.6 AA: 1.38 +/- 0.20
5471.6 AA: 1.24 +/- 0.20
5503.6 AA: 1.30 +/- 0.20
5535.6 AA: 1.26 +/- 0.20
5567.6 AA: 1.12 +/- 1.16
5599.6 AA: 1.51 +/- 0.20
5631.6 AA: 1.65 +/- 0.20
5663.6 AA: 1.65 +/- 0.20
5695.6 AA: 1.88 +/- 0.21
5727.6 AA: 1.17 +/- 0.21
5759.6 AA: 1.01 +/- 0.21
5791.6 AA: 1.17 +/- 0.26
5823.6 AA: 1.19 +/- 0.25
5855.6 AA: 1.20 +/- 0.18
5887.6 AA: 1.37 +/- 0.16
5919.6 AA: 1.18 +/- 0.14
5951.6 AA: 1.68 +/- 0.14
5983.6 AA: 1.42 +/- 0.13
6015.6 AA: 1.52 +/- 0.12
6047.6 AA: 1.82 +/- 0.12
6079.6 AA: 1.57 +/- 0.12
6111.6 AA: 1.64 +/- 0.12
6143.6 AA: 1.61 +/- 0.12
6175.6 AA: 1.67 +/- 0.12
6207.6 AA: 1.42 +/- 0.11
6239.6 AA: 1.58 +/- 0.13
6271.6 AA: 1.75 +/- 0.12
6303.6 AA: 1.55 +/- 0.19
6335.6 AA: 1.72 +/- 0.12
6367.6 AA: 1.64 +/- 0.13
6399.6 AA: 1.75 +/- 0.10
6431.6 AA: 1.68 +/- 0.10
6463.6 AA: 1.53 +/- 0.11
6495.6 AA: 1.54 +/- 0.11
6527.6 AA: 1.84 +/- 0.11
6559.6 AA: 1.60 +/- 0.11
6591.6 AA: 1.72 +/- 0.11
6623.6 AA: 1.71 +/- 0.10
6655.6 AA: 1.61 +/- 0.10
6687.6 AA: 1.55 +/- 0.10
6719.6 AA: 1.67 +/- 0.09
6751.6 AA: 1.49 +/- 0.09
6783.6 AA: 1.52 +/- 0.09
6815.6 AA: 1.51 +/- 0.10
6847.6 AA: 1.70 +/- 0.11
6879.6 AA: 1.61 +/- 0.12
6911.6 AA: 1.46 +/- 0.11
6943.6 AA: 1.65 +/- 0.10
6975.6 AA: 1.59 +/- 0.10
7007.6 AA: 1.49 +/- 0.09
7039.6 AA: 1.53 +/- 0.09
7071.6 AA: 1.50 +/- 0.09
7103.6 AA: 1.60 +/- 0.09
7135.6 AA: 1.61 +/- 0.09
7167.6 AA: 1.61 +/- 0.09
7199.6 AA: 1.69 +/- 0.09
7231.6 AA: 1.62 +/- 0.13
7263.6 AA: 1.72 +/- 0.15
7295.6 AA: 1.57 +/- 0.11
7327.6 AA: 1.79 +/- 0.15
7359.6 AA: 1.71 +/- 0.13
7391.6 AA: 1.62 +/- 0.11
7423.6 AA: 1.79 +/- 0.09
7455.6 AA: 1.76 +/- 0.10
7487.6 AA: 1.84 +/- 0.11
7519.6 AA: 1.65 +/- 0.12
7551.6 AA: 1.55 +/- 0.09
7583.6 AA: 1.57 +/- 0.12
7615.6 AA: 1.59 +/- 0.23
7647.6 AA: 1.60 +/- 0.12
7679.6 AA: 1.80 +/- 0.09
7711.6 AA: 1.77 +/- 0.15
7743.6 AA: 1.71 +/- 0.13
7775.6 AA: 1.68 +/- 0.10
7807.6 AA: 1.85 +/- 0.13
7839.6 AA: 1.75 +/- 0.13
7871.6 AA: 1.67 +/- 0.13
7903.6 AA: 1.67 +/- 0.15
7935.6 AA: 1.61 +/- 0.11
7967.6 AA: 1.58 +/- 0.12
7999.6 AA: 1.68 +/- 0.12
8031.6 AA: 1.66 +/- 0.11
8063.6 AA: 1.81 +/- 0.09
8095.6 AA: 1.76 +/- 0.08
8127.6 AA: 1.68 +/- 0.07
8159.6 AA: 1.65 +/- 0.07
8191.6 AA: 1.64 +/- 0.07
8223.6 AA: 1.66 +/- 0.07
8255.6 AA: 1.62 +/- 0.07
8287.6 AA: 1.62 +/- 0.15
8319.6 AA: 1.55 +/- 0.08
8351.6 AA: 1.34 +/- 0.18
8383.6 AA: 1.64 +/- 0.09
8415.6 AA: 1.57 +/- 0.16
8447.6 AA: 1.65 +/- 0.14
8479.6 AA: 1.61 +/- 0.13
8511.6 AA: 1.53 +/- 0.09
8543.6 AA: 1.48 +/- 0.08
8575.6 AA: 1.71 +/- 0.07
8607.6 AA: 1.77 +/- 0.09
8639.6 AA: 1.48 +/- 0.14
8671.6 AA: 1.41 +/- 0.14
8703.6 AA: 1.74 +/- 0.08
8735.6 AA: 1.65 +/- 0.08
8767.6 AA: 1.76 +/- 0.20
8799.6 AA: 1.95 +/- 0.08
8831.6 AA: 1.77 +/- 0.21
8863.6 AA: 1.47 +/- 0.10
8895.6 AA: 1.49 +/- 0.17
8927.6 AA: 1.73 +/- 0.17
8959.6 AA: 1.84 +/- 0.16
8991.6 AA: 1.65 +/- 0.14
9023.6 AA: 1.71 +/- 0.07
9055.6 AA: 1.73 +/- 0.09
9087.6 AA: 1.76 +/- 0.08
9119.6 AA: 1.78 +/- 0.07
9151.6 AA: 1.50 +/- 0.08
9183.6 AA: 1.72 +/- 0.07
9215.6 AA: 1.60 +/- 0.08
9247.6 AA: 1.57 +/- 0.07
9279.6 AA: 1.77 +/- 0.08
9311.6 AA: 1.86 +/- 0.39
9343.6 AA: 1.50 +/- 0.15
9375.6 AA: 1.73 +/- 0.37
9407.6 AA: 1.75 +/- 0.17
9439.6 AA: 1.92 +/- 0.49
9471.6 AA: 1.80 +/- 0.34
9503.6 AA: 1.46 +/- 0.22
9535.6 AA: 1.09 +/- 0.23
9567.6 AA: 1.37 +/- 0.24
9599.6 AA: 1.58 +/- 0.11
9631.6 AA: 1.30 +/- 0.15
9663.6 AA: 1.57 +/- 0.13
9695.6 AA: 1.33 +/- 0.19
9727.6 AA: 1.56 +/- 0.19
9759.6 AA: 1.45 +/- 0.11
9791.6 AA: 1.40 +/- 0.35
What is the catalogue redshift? 0.337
